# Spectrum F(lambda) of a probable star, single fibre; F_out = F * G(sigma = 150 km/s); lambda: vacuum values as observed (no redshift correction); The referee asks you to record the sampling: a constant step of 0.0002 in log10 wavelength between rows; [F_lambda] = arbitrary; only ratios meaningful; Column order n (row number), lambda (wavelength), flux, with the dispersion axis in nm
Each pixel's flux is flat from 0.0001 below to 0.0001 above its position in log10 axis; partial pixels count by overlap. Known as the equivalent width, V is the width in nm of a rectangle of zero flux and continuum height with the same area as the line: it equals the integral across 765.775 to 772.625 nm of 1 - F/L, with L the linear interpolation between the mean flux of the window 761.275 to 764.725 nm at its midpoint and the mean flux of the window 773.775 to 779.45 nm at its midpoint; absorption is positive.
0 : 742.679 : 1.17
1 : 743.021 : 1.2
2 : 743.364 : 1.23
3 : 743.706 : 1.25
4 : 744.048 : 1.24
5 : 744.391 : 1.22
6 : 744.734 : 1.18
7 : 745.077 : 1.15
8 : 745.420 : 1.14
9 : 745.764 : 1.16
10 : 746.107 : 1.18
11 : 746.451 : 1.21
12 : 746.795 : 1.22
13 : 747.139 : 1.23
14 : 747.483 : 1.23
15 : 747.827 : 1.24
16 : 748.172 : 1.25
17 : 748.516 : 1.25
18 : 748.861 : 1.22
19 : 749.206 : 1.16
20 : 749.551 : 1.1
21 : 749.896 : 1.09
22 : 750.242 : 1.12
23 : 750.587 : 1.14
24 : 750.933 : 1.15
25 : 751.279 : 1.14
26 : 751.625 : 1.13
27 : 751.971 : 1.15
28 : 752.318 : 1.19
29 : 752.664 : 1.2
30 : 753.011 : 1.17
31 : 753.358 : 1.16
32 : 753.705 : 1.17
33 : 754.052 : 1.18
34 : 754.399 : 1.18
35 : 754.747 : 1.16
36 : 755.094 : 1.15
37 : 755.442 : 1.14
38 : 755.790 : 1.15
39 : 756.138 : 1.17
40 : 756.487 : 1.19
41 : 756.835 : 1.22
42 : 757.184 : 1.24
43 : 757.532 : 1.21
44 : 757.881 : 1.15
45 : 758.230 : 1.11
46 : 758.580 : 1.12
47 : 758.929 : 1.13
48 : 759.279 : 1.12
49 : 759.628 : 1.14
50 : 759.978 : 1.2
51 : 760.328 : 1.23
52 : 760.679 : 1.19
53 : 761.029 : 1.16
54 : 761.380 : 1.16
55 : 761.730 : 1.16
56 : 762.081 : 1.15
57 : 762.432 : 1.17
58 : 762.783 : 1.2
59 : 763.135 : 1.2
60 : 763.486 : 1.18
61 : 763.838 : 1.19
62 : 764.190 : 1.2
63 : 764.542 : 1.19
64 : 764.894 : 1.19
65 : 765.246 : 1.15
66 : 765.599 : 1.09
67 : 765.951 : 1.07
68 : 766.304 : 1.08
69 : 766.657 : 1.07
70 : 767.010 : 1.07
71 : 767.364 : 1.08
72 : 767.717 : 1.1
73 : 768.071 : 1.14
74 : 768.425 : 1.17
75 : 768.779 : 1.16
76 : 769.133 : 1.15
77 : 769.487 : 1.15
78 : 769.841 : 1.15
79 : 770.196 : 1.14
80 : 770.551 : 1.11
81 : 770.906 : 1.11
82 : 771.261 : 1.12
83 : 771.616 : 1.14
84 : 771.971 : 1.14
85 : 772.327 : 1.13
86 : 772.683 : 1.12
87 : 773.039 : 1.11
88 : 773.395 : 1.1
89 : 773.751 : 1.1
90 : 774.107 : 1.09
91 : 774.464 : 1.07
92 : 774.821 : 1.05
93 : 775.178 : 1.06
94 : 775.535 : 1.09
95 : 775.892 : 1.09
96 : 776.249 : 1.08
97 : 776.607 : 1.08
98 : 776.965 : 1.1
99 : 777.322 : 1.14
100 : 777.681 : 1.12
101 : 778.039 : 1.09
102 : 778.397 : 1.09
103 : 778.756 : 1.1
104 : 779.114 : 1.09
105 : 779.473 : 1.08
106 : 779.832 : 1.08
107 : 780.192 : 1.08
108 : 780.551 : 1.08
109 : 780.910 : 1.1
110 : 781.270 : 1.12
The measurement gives 0.112 nm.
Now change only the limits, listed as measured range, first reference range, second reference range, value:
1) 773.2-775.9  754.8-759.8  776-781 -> 0.06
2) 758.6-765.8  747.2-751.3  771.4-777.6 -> -0.20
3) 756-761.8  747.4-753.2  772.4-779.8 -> -0.13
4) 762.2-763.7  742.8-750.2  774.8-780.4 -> -0.06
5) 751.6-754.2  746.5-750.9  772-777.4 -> 0.00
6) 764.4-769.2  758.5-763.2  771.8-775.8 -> 0.06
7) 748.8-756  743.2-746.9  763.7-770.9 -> 0.13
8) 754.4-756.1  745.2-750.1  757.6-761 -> 0.02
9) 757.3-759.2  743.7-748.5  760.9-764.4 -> 0.06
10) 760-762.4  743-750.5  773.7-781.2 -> -0.07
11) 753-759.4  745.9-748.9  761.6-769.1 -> 0.11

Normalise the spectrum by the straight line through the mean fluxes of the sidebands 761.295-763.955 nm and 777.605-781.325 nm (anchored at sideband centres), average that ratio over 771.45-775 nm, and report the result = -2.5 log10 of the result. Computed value 0.02 mag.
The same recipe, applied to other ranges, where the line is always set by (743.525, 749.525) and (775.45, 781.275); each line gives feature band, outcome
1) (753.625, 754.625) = 0.002 mag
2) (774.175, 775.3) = 0.045 mag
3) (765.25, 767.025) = 0.052 mag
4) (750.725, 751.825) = 0.045 mag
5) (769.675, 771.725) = -0.007 mag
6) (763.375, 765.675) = -0.029 mag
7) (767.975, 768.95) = -0.028 mag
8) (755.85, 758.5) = -0.011 mag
